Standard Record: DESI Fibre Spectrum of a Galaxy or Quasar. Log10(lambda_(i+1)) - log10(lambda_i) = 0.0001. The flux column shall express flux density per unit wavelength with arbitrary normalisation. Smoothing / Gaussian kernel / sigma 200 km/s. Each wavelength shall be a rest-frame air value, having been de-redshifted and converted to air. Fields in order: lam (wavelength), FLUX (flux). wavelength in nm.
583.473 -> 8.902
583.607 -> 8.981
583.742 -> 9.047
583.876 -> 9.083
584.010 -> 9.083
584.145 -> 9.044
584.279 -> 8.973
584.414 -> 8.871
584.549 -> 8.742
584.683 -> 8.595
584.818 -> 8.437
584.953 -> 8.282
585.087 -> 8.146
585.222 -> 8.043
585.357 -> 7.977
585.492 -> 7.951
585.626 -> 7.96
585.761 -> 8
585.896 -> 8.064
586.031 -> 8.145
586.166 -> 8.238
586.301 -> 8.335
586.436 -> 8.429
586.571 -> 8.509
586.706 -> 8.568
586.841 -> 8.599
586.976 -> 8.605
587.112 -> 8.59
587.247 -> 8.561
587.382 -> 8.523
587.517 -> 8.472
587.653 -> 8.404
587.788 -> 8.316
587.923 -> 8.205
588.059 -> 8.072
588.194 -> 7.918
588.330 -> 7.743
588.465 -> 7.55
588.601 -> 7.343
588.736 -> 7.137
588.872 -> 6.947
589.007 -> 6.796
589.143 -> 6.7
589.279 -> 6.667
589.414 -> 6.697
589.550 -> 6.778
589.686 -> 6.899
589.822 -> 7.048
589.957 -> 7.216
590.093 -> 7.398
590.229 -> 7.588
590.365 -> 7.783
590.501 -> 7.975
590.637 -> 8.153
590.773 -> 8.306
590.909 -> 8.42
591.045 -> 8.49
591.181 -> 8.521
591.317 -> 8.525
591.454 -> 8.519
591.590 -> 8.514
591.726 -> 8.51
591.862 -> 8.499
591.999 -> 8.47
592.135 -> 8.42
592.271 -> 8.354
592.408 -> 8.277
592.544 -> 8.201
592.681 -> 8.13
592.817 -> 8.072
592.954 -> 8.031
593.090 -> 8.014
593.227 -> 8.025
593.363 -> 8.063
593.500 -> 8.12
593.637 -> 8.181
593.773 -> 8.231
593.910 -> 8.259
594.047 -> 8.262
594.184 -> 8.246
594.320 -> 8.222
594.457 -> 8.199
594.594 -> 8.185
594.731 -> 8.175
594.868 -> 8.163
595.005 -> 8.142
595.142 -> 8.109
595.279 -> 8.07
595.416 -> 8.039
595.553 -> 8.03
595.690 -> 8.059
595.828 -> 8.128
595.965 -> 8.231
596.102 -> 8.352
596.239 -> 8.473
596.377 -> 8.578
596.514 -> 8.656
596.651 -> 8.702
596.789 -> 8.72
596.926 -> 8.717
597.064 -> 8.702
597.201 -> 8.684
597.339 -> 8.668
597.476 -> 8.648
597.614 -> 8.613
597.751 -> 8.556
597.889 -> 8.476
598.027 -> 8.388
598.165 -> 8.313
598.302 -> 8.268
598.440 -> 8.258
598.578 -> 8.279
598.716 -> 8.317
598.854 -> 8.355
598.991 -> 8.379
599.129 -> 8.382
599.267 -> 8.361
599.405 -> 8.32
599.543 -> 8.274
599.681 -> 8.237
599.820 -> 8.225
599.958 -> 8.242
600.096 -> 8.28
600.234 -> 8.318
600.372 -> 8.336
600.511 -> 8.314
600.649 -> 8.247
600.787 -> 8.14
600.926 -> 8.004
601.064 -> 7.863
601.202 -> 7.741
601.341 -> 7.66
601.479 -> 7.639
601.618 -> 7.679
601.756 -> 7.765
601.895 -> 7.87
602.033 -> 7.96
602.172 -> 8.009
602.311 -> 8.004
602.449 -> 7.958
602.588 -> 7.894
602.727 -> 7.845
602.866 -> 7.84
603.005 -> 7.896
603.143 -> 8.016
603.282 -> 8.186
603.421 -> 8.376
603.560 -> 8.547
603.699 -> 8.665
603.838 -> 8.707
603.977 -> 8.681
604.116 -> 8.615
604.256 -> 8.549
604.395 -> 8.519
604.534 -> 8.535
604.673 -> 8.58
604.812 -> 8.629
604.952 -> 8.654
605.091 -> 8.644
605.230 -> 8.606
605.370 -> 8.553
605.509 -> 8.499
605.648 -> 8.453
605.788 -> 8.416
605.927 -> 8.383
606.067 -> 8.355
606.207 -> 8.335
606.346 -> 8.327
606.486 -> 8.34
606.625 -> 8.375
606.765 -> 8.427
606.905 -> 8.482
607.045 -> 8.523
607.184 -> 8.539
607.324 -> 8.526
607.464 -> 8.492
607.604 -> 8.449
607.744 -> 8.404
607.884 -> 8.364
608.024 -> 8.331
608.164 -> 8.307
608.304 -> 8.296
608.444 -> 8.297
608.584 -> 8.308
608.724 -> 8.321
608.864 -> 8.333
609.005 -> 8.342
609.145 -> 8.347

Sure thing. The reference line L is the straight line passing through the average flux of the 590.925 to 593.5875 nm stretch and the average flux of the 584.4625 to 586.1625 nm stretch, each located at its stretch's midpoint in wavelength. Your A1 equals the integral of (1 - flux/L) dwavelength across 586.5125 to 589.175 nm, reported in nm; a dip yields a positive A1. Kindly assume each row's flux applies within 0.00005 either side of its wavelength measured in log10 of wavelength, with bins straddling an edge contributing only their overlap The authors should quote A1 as 0.08 nm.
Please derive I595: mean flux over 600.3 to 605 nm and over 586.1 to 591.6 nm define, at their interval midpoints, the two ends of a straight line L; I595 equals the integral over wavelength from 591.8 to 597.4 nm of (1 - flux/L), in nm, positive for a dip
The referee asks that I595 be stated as -0.194 nm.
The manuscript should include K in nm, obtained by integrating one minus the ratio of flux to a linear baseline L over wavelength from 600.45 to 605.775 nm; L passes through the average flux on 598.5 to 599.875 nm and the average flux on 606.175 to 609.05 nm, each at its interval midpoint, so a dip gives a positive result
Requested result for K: 0.08 nm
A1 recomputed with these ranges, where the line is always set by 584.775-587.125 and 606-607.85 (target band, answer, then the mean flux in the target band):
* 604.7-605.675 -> -0.02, 8.59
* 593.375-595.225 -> 0.03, 8.19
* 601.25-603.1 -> 0.12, 7.85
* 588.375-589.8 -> 0.23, 6.97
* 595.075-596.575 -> 0.02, 8.25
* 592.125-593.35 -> 0.02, 8.16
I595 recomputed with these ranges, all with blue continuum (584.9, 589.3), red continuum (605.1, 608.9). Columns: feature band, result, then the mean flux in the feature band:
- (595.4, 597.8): -0.08 nm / 8.49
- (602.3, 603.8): 0.04 nm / 8.13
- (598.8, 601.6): 0.04 nm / 8.16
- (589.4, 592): 0.05 nm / 7.93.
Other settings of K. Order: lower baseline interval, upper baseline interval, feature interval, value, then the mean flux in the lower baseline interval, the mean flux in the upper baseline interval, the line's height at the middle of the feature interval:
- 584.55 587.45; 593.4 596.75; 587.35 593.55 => 0.300 nm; 8.32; 8.24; 8.28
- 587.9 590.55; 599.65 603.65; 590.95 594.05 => -0.330 nm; 7.3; 8.04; 7.5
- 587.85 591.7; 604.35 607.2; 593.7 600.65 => -0.265 nm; 7.65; 8.49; 8.04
